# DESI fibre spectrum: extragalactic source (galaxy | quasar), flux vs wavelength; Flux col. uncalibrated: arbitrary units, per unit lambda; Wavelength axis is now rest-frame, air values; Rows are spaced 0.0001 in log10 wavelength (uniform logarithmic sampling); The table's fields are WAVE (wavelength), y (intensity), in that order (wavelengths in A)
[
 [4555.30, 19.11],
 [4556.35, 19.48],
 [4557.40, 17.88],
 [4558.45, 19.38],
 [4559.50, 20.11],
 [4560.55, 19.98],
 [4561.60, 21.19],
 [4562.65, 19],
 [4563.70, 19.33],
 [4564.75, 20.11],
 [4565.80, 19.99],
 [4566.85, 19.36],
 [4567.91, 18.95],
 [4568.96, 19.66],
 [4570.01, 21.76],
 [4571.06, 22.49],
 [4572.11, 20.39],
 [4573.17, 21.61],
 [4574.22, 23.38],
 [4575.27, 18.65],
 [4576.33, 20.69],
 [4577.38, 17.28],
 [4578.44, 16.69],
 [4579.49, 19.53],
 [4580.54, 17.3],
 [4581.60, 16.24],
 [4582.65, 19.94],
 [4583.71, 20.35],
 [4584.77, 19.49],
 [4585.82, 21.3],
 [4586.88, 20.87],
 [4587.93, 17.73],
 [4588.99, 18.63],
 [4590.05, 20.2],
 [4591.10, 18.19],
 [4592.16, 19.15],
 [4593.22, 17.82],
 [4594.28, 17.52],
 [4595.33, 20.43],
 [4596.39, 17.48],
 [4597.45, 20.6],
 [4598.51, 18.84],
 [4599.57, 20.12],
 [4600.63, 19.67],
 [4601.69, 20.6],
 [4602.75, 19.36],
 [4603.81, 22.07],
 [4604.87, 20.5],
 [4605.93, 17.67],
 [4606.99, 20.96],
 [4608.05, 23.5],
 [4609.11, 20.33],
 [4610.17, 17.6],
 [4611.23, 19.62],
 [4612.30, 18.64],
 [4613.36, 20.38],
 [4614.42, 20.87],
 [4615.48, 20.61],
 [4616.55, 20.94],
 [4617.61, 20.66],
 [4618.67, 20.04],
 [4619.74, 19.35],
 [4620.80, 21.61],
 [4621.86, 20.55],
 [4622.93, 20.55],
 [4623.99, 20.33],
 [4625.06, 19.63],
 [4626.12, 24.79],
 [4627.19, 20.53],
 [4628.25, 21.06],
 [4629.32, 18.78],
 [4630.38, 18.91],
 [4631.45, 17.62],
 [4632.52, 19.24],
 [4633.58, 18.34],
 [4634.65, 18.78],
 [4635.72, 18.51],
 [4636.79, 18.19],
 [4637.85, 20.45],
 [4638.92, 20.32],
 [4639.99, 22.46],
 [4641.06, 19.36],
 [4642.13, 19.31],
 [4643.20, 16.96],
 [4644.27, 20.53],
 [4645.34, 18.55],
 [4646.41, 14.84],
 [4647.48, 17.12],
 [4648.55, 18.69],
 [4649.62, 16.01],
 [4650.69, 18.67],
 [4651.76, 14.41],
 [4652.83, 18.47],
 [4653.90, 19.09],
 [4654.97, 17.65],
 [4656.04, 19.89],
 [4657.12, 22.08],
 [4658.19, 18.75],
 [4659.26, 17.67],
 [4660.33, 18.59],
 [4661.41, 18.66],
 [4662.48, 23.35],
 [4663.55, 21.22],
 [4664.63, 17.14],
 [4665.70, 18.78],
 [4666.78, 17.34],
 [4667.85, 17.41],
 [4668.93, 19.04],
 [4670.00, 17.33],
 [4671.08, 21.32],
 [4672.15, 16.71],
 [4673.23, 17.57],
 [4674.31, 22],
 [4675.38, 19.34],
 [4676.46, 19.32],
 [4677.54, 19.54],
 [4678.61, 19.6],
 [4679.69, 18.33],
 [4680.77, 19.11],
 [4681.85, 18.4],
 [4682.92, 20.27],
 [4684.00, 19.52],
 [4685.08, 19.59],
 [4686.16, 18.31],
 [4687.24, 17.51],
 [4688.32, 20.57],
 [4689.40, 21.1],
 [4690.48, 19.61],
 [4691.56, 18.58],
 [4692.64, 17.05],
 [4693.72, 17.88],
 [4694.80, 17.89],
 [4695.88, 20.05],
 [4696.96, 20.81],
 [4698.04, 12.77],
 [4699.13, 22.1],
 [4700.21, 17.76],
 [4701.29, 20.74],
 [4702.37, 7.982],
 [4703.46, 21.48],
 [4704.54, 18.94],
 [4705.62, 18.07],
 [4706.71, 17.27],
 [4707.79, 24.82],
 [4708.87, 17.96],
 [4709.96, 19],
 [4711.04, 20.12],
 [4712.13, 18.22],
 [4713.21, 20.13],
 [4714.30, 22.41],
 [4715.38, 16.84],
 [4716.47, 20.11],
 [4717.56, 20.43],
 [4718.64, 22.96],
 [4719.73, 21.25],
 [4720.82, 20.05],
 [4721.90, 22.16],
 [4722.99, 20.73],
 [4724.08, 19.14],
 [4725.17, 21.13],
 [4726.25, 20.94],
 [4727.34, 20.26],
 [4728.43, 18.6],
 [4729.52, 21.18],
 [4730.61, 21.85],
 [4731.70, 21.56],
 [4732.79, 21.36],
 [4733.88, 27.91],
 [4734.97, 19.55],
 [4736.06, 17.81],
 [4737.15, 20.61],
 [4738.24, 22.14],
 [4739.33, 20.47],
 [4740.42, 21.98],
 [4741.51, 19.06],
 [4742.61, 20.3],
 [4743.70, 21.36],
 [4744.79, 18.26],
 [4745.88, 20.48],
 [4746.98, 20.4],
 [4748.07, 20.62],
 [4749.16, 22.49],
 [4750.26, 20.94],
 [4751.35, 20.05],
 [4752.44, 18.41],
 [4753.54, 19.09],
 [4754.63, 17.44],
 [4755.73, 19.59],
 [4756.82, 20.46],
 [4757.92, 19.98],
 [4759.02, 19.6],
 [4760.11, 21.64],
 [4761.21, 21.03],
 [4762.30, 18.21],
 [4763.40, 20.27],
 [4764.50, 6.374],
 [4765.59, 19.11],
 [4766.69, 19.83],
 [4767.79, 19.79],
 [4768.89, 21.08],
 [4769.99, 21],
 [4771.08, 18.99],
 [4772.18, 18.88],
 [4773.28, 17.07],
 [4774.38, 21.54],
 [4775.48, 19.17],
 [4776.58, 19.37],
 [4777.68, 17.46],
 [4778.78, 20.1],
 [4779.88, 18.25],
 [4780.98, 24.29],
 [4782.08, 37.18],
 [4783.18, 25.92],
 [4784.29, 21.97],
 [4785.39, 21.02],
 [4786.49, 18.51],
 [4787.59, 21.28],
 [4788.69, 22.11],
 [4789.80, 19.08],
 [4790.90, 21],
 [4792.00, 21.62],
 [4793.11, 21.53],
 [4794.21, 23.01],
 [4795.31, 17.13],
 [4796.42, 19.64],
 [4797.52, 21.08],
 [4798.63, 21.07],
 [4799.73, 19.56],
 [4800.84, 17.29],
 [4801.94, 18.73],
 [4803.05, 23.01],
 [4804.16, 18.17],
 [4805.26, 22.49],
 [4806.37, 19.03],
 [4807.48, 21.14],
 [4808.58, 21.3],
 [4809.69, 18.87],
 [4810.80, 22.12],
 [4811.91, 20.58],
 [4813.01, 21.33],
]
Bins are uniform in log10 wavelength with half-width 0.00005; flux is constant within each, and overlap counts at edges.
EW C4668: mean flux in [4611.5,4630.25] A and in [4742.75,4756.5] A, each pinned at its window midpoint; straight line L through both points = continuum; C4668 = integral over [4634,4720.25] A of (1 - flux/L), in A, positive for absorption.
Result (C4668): 5.5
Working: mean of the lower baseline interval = 20.5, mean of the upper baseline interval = 20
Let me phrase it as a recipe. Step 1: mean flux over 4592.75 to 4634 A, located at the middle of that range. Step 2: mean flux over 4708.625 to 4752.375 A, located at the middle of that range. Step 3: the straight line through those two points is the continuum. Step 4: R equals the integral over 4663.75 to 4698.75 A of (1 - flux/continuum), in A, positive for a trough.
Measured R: 2.63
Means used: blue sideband 20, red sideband 20.6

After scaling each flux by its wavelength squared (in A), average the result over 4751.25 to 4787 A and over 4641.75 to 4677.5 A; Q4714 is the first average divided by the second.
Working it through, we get 1.1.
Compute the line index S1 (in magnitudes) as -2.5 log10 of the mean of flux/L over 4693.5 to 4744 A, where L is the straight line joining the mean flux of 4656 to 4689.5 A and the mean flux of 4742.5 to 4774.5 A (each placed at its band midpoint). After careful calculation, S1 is -0.04 mag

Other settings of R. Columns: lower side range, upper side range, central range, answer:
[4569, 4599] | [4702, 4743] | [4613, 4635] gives -0.6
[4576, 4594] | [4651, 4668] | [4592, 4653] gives -2.0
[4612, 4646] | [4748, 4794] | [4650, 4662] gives 0.9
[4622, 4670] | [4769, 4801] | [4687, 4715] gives 1.3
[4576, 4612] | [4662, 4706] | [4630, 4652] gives 0.7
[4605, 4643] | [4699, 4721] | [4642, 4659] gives 1.4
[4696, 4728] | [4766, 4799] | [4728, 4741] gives -0.8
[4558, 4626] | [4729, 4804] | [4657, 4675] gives 0.9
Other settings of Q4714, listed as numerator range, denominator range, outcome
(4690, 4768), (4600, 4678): 1.05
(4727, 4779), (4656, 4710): 1.08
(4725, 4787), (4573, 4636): 1.11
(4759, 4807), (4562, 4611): 1.13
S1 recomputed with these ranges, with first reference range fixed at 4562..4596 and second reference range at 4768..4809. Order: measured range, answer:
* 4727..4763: 0.01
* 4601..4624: -0.03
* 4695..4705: 0.13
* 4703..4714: 0.04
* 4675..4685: 0.05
